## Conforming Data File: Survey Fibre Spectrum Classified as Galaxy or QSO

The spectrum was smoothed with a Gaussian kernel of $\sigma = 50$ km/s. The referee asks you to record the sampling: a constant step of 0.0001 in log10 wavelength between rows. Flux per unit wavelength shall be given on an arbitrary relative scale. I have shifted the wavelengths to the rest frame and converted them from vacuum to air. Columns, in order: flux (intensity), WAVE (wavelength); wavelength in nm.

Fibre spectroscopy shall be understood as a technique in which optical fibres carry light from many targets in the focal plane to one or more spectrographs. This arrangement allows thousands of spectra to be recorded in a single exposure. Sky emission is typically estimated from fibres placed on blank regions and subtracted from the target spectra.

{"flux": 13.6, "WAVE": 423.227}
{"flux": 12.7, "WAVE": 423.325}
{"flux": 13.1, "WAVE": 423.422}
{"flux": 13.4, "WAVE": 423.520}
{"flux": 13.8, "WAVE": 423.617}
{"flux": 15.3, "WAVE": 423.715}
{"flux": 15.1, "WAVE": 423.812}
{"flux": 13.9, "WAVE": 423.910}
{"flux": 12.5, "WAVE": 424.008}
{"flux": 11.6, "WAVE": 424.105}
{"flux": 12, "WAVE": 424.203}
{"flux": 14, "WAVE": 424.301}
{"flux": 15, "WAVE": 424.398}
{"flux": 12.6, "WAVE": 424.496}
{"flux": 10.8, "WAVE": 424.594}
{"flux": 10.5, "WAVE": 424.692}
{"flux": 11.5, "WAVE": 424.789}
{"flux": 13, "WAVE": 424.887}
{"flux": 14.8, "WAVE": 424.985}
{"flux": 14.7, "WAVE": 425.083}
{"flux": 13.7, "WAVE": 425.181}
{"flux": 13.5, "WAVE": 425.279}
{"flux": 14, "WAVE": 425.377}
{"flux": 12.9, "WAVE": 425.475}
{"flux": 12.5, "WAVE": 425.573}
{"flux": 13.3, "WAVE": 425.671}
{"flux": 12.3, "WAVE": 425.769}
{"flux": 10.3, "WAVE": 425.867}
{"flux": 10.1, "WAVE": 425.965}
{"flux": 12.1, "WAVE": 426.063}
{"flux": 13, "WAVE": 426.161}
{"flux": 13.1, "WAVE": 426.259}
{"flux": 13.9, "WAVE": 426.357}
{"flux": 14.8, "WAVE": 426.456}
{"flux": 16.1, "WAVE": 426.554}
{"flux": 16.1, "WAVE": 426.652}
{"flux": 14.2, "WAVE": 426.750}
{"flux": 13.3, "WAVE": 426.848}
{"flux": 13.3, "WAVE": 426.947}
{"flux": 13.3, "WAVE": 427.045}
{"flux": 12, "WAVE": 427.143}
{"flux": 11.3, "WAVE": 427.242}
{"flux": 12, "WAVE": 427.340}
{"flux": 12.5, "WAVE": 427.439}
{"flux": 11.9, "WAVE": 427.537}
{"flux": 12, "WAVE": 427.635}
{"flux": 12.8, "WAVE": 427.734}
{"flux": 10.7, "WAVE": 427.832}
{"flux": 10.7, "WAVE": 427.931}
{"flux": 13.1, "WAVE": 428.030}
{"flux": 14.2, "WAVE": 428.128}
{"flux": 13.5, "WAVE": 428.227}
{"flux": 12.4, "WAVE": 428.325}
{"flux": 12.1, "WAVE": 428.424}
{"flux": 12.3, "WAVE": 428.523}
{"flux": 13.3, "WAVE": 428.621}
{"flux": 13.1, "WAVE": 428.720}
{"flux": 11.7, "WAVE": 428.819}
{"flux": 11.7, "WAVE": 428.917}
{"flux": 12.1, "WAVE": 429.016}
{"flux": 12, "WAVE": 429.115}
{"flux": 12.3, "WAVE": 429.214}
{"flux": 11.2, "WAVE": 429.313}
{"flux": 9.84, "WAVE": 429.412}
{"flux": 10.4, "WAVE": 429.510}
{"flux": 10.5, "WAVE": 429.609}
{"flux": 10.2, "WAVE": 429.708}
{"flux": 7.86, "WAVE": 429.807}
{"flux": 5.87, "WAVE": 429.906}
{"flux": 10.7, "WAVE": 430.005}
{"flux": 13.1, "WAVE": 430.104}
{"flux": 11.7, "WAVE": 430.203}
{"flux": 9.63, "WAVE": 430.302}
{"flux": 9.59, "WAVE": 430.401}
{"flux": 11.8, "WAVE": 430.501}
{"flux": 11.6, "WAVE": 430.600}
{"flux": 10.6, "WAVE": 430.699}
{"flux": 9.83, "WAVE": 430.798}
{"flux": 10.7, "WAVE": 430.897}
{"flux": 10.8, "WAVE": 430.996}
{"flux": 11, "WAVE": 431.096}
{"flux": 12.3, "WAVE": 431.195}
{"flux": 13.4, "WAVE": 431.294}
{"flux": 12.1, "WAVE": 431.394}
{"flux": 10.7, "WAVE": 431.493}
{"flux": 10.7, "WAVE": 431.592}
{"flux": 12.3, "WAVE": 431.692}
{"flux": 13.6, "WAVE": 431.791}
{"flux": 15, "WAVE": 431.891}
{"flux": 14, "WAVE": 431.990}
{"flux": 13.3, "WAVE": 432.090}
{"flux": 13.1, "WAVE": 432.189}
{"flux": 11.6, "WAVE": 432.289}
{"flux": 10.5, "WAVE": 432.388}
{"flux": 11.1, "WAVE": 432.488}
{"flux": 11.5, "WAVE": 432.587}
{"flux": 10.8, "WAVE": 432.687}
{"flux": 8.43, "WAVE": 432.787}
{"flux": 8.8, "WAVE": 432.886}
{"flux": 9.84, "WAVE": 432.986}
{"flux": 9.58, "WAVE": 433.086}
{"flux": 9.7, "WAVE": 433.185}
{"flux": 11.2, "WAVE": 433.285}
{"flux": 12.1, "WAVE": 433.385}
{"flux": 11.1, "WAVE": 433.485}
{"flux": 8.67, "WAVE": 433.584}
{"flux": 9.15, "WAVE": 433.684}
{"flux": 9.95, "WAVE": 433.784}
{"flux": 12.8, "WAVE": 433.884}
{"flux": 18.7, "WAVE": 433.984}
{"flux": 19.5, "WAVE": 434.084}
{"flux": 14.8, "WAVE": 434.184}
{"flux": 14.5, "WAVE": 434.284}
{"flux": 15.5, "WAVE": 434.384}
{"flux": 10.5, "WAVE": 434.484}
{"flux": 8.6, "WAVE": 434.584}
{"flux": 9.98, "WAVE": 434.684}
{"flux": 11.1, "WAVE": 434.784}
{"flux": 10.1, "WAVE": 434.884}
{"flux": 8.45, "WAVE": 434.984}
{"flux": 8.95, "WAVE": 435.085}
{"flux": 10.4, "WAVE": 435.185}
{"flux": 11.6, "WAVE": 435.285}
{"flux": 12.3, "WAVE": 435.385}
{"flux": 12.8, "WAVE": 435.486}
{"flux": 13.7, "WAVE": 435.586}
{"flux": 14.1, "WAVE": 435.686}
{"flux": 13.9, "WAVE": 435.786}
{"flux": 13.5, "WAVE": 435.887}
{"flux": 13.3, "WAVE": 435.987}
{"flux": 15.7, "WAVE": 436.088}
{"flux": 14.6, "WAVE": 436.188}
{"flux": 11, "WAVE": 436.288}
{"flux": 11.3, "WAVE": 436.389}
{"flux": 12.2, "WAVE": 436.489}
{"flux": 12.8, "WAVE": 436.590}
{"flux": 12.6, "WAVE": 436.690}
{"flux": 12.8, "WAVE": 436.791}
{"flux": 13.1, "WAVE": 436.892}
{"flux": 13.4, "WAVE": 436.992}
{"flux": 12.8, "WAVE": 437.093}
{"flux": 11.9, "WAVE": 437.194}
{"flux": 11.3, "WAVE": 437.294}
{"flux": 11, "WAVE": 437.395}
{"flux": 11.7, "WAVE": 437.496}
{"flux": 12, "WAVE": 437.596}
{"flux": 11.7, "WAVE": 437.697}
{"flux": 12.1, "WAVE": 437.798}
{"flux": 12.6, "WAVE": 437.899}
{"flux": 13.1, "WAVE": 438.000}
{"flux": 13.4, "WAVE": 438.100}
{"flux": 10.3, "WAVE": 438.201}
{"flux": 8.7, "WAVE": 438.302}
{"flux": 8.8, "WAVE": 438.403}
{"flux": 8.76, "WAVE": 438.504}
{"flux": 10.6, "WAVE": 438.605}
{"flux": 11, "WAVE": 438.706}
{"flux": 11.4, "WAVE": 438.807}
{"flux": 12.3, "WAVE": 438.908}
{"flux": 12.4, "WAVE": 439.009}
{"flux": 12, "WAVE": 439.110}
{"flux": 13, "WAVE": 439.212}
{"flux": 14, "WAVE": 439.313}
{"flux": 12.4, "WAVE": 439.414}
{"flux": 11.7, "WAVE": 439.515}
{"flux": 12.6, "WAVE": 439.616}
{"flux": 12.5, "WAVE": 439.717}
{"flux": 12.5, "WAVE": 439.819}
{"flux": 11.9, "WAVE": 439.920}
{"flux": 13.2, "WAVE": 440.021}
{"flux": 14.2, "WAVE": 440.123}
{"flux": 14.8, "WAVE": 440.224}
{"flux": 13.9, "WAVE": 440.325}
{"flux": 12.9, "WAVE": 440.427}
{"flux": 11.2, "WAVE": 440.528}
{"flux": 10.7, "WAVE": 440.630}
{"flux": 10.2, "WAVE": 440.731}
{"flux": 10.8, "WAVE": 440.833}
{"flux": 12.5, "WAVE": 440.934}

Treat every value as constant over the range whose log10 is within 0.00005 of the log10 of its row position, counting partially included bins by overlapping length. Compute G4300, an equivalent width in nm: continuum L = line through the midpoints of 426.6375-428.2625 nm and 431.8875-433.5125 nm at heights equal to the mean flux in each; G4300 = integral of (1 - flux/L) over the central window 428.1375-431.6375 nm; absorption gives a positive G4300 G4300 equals 0.21 nm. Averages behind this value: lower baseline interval 12.7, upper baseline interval 11.2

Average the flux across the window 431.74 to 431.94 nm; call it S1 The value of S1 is 14.3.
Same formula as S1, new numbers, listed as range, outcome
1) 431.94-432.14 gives 13.7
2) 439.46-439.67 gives 12.2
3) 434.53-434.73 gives 9.31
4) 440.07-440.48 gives 13.9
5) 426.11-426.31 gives 13.1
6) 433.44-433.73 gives 9.64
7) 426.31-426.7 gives 15.2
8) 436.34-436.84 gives 12.3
